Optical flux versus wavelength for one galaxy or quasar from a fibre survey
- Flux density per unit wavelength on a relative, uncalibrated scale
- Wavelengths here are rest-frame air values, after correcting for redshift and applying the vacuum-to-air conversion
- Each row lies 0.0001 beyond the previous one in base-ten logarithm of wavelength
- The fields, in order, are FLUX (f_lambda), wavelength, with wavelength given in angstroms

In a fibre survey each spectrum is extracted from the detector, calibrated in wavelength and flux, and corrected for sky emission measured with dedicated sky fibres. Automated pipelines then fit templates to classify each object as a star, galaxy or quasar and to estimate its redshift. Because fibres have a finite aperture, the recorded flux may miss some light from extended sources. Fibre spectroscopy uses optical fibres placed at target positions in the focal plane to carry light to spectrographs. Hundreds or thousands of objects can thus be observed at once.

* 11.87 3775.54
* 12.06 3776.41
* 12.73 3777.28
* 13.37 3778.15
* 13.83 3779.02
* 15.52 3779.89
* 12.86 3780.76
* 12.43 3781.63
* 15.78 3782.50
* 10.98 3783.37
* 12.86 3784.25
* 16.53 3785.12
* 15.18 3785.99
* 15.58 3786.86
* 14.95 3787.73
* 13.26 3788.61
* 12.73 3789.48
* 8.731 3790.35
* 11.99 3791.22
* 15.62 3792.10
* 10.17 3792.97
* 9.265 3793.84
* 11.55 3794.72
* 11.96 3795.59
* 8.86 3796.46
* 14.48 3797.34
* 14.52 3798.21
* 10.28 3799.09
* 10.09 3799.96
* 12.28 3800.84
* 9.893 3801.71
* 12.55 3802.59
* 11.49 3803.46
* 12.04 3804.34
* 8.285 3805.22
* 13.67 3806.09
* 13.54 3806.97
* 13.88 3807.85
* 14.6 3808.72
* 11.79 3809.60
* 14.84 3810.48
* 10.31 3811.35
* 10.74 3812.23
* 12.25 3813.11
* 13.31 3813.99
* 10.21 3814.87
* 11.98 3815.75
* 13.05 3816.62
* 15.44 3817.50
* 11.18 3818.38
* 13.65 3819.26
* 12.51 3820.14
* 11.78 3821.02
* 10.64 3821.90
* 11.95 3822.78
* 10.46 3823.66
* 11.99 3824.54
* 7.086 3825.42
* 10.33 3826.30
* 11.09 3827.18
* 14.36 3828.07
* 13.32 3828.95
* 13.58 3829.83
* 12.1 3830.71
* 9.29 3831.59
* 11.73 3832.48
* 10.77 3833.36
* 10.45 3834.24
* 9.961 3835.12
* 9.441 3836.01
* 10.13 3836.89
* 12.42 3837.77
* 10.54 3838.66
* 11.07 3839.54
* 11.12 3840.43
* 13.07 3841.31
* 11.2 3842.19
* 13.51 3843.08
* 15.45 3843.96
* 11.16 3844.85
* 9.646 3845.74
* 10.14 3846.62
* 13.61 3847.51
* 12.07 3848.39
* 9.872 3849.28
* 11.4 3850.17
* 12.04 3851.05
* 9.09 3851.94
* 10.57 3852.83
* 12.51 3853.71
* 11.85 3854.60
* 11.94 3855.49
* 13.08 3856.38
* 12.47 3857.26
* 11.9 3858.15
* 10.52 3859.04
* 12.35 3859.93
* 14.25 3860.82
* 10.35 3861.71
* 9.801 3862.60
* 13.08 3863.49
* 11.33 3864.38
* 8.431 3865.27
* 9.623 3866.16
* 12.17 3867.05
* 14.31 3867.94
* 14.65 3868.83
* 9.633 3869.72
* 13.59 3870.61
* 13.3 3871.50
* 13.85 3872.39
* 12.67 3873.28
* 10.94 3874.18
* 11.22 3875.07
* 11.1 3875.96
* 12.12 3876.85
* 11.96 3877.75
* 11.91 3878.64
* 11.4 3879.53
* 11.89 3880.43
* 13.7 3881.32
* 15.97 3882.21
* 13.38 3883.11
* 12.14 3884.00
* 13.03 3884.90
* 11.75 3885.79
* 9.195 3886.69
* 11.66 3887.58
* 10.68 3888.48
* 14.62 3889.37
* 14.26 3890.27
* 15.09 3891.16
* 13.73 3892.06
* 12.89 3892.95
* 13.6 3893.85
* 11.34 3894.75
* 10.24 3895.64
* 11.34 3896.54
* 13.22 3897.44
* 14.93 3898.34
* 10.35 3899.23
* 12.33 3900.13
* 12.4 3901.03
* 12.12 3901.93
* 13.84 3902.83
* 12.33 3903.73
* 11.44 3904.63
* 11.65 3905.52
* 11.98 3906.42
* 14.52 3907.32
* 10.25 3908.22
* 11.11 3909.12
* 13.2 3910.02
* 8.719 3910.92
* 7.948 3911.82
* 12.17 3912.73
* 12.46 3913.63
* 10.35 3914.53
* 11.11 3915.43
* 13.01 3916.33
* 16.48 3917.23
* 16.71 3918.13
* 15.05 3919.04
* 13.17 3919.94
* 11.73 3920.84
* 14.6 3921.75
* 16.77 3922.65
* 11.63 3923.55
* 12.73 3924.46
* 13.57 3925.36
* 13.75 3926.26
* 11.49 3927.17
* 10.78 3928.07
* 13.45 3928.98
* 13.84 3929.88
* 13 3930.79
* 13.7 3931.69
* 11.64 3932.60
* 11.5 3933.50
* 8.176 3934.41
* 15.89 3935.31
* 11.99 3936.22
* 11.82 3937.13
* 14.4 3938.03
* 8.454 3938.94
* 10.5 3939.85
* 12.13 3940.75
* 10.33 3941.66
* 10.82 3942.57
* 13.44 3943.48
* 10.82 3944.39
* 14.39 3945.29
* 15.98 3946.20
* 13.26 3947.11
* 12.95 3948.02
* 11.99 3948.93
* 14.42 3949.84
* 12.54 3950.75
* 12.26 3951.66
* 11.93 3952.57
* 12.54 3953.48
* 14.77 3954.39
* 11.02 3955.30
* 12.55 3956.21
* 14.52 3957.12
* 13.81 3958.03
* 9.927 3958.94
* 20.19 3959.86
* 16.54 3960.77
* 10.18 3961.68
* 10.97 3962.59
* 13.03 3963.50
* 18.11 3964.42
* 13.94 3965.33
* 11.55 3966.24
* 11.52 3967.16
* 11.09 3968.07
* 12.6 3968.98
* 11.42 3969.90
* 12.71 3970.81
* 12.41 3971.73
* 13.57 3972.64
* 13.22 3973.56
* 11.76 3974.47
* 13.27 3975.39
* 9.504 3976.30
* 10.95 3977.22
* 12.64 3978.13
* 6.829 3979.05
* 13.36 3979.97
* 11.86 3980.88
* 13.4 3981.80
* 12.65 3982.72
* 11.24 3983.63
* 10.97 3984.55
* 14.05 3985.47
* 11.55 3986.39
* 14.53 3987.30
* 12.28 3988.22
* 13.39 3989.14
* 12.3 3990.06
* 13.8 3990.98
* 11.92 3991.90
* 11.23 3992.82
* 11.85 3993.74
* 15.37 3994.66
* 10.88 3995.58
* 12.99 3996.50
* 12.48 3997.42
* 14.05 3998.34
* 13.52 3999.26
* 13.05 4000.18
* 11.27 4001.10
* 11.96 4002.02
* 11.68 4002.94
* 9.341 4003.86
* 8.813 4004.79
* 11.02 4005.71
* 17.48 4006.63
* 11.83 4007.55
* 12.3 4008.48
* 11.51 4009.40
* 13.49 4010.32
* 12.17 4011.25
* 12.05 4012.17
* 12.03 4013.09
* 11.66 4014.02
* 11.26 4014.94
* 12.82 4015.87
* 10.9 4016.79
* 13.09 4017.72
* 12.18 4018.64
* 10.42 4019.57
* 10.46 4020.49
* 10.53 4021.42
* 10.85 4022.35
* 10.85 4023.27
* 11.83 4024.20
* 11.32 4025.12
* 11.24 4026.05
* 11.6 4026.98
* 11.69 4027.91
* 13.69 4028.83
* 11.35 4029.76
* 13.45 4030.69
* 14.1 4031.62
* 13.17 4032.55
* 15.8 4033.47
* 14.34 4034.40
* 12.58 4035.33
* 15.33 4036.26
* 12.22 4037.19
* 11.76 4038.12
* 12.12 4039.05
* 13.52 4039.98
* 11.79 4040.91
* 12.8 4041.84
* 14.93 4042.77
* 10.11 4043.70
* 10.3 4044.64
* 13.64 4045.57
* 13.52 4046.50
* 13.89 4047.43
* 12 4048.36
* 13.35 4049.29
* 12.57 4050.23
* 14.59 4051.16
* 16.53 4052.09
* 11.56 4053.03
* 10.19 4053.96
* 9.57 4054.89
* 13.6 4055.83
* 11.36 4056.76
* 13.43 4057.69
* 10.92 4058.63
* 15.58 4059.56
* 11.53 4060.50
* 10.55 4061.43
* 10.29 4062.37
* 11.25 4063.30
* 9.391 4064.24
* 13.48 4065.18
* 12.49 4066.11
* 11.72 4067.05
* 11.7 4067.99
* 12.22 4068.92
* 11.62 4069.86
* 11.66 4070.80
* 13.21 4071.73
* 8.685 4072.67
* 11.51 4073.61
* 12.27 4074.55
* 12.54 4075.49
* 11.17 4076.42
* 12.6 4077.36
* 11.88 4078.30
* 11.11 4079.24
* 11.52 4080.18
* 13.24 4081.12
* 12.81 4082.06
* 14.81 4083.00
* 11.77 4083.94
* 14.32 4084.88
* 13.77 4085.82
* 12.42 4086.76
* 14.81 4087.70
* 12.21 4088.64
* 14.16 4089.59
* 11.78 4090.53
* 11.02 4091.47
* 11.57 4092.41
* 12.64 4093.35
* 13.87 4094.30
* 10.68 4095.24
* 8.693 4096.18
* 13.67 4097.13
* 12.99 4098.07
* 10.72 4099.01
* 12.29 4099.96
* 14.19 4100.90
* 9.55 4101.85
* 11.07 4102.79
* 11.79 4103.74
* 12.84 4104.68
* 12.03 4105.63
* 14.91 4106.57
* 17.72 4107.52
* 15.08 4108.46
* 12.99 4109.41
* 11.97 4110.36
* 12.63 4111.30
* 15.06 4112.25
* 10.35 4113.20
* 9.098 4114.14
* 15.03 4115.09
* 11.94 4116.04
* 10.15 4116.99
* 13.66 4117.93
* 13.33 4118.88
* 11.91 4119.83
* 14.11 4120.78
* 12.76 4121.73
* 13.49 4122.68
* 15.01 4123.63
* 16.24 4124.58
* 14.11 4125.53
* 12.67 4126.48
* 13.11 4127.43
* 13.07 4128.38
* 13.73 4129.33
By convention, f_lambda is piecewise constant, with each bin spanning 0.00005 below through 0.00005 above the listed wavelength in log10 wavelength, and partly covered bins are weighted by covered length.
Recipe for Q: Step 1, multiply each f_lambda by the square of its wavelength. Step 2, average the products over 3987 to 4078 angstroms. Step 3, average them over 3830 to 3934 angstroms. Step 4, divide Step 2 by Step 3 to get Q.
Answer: 1.09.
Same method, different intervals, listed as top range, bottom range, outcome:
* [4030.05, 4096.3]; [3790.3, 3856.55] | 1.20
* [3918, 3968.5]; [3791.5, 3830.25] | 1.15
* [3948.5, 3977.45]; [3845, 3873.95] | 1.15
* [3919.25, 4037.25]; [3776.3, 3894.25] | 1.11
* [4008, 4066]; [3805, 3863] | 1.16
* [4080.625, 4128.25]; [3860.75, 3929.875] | 1.15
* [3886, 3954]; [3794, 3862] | 1.12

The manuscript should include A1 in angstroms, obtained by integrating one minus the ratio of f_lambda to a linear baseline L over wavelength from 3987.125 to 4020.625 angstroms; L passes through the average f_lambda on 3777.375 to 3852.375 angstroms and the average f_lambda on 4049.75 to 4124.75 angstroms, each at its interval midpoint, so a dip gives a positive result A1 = 0.22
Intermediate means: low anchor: 12.1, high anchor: 12.5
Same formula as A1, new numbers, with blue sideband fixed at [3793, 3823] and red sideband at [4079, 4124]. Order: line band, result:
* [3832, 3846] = 0.8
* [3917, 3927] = -1.5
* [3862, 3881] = 0.5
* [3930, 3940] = 0.2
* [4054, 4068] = 1.0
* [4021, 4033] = 0.5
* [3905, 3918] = 0.4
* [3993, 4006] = 0.5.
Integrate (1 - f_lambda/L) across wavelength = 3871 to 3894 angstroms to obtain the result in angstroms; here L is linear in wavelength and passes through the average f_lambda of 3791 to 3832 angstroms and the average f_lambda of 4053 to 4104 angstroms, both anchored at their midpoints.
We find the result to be -1.3 angstroms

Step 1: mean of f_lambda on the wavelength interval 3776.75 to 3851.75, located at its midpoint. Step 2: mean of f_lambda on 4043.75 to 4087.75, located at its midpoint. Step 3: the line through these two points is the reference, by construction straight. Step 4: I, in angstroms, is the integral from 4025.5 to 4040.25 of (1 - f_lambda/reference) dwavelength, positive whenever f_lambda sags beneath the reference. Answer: -0.9 angstroms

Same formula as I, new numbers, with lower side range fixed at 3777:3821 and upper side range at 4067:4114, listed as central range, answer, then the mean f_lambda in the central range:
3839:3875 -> 2.06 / 11.8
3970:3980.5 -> 0.56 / 11.8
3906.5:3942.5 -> 0.35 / 12.4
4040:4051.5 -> -0.33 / 12.8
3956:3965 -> -1.10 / 14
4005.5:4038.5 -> 0.27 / 12.4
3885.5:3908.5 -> 0.24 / 12.4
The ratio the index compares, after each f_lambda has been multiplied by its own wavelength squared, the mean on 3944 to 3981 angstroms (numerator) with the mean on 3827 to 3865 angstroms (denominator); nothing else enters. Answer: 1.17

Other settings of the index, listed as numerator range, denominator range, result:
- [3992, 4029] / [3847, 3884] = 1.07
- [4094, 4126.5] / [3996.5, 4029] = 1.13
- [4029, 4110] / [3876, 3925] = 1.09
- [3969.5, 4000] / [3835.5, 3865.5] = 1.15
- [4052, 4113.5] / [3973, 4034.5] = 1.05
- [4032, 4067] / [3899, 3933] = 1.07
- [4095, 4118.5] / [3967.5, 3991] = 1.09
